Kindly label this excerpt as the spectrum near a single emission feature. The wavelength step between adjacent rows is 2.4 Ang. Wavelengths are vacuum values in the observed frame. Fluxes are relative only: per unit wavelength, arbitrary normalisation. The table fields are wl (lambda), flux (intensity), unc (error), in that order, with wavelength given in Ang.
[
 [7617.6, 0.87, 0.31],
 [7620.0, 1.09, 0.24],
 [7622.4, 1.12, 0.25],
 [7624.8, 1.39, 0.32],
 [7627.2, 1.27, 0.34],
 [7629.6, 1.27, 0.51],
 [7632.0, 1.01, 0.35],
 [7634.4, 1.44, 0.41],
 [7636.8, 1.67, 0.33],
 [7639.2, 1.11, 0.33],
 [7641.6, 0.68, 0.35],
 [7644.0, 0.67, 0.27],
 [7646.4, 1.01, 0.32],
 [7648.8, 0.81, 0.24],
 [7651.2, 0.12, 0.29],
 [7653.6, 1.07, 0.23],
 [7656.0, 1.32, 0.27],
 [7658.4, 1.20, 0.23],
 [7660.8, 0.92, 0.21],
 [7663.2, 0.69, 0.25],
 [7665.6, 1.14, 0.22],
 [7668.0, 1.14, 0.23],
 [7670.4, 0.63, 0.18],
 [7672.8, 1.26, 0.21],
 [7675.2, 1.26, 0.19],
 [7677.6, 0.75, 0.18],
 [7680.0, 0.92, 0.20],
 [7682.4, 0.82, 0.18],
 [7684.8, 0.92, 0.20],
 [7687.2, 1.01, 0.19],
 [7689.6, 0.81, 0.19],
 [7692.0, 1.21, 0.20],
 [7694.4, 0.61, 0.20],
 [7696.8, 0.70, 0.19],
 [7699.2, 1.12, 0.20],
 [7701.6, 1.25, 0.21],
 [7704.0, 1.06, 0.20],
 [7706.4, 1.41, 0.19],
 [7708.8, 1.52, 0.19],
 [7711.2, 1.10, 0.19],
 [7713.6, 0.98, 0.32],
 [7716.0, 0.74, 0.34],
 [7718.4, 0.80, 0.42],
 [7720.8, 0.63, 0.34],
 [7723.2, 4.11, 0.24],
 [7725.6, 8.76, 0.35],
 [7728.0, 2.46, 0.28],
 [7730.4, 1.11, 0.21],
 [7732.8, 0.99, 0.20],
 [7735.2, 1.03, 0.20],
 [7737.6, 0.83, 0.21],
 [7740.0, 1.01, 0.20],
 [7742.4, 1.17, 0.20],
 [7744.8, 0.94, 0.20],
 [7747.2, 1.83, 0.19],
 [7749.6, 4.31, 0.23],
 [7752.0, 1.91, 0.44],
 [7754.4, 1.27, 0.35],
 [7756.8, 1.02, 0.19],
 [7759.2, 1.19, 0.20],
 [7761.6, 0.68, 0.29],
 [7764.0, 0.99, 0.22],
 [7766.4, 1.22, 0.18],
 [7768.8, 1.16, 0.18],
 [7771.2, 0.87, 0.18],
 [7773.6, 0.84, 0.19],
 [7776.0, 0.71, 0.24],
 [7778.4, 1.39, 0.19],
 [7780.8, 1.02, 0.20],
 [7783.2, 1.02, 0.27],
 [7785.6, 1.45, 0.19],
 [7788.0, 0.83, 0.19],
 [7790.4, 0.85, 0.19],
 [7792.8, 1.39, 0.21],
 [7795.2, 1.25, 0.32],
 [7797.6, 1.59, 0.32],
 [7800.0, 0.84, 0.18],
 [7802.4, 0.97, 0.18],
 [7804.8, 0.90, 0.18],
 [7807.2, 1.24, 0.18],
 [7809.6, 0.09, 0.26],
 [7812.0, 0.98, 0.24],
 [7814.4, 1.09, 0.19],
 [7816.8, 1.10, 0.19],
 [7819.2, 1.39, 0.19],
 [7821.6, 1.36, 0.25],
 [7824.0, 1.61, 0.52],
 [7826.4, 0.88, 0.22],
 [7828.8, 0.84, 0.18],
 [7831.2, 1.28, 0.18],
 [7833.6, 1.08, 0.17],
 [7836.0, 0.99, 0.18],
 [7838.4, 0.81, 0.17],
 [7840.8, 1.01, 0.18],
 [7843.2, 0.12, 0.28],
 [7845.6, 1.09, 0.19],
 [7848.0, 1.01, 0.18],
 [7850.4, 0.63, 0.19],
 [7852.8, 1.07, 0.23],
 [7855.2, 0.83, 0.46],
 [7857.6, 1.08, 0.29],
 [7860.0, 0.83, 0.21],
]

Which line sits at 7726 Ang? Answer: Halpha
